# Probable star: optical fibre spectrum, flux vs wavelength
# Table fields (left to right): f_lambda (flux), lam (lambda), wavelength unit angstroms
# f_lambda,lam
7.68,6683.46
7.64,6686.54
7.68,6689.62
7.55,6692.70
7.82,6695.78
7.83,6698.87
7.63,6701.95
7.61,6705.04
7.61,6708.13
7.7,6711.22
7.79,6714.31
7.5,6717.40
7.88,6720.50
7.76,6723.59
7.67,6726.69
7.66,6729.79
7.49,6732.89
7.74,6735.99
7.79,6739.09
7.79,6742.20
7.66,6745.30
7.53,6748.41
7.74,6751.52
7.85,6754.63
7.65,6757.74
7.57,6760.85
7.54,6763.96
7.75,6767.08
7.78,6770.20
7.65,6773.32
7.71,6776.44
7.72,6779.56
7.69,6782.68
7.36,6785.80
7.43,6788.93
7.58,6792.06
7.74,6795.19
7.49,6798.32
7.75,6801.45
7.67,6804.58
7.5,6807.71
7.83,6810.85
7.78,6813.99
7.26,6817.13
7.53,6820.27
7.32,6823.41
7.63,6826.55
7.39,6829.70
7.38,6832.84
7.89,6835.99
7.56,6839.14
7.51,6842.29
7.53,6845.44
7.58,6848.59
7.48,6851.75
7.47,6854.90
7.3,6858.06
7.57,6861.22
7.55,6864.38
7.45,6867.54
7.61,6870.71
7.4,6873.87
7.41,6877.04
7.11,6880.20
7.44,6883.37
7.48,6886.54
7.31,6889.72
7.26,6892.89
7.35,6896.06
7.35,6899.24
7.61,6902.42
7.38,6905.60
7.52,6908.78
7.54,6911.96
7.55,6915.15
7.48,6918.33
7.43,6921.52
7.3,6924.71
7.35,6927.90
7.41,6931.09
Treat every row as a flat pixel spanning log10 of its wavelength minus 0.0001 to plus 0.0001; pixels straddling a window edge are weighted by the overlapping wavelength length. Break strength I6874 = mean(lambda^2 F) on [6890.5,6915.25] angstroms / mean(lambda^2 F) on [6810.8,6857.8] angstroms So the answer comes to 1.0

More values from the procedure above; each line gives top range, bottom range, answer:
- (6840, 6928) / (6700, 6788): 1.01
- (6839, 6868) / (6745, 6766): 1.01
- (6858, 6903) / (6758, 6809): 1.00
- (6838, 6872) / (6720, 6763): 1.01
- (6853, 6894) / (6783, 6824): 1.00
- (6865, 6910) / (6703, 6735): 1.02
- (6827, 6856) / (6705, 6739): 1.02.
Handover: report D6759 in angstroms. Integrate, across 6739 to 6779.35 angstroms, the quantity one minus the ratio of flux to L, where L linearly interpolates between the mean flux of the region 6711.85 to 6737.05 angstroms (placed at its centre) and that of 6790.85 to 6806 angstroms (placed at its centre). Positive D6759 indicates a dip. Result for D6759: -0.12 angstroms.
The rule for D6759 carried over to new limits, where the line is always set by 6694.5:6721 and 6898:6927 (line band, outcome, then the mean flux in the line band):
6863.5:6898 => 0.5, 7.39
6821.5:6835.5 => 0.2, 7.47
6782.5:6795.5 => 0.1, 7.53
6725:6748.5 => 0.0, 7.67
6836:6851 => -0.1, 7.58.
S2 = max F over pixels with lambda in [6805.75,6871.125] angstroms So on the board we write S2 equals 7.89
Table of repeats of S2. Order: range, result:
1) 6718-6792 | 7.88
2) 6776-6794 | 7.72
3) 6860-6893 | 7.61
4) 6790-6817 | 7.83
